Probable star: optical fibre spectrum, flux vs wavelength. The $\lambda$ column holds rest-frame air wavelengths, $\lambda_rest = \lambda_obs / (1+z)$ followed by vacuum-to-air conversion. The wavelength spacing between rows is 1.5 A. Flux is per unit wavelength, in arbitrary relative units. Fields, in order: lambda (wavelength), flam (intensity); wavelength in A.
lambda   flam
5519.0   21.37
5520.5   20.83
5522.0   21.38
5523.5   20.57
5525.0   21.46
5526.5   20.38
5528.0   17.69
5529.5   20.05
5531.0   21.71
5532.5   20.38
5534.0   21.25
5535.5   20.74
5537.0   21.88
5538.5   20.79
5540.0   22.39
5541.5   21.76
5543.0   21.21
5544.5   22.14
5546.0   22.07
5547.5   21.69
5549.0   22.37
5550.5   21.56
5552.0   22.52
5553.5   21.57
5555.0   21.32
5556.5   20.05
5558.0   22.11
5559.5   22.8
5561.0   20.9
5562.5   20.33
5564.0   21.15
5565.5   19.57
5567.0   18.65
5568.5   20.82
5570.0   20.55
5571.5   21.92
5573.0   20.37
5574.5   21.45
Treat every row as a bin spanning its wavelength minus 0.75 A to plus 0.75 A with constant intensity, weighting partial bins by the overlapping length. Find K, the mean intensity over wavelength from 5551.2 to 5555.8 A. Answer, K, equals 21.8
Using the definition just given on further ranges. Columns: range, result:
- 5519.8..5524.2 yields 20.9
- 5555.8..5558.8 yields 21.1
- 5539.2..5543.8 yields 21.8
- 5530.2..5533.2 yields 21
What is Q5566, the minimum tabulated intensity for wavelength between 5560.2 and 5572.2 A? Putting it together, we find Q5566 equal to 18.65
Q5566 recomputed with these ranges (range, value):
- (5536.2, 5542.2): 20.79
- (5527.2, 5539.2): 17.69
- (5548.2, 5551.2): 21.56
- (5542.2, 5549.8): 21.21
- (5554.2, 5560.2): 20.05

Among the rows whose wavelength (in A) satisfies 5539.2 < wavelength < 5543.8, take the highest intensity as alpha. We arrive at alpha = 22.39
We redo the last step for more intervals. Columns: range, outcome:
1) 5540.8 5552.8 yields 22.52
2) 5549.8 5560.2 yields 22.8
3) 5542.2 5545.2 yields 22.14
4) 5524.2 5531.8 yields 21.71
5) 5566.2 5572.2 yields 21.92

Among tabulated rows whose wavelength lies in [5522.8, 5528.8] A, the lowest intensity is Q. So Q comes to 17.69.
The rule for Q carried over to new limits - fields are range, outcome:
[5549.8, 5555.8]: 21.32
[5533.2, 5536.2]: 20.74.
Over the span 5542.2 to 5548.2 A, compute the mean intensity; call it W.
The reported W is 21.8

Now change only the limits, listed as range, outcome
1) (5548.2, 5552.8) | 22.1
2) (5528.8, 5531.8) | 20.9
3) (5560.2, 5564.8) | 20.8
